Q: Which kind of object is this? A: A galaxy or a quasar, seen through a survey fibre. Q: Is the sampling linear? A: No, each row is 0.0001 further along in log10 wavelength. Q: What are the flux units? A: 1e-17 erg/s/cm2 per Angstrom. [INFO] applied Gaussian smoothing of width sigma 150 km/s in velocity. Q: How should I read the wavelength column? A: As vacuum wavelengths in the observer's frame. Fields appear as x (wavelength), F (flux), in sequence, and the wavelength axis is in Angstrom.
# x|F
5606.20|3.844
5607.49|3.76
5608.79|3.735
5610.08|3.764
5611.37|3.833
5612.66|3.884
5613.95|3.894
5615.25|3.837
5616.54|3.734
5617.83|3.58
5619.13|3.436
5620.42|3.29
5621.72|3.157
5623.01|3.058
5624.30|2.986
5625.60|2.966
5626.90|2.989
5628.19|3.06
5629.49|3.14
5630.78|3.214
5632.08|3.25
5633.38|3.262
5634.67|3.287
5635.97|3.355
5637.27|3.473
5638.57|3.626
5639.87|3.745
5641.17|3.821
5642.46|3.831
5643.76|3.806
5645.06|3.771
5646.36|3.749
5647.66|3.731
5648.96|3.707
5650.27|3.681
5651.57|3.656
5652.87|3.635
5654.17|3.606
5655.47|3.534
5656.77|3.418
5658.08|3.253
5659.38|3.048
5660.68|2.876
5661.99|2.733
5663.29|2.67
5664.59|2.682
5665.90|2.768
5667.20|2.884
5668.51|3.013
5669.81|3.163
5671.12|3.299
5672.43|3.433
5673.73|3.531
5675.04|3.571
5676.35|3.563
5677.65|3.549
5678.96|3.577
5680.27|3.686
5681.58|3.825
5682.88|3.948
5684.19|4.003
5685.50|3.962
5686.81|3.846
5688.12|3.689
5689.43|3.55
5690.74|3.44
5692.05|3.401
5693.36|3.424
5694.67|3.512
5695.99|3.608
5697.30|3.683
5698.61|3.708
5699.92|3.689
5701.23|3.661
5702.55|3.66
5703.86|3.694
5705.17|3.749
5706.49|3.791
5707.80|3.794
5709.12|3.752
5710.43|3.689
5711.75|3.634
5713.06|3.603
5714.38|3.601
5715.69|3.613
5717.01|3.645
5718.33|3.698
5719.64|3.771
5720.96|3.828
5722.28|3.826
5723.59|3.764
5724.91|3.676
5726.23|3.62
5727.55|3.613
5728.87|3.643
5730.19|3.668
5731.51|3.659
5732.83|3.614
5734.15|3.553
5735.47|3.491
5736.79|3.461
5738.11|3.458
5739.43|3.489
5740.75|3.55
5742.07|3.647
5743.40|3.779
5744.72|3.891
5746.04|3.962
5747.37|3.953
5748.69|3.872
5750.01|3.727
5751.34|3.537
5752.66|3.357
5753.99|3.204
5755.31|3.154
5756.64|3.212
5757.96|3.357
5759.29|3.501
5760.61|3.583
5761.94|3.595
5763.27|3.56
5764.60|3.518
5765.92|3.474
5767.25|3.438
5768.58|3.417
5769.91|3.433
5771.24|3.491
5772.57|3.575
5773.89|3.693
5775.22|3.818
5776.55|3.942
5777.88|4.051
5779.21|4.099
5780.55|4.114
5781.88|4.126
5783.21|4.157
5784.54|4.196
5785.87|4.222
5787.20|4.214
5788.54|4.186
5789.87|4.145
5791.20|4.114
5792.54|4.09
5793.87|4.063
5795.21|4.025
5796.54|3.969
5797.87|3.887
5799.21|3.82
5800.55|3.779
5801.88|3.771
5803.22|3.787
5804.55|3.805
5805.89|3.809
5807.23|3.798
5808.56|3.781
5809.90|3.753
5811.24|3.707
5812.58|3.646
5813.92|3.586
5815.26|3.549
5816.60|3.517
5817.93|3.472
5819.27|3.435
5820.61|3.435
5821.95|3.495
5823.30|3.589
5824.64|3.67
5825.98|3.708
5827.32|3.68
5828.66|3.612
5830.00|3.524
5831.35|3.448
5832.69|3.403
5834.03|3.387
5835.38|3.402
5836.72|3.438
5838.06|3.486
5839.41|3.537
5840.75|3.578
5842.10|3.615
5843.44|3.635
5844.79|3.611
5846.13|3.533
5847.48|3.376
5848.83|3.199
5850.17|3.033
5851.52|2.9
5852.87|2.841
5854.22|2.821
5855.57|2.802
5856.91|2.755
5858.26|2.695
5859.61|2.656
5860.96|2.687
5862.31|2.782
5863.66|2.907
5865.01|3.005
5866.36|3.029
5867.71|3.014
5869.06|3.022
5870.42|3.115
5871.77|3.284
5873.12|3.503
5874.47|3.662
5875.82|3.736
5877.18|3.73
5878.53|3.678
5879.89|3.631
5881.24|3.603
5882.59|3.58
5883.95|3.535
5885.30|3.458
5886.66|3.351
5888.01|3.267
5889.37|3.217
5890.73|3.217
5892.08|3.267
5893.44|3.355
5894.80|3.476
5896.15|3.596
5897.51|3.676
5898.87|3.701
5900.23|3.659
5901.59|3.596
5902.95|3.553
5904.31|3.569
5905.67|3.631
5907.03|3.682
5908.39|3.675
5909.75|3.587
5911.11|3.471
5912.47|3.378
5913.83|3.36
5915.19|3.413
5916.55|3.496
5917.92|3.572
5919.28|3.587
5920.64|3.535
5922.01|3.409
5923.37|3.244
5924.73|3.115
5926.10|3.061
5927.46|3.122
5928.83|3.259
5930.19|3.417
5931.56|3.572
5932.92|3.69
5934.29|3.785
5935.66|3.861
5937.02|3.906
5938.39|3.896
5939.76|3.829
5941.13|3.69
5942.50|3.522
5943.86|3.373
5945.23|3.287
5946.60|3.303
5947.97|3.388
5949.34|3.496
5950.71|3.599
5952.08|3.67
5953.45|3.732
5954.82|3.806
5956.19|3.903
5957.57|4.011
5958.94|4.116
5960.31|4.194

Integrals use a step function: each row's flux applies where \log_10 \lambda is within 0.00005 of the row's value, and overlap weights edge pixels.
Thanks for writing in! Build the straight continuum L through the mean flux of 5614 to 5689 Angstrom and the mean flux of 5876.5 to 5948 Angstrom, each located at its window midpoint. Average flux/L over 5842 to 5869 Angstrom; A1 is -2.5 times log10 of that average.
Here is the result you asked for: 0.15 mag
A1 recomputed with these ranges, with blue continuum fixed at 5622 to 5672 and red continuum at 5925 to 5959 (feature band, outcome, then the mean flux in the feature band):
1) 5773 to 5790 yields -0.182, 4.07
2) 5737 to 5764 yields -0.049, 3.57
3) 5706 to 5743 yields -0.082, 3.65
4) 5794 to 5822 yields -0.076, 3.72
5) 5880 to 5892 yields 0.041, 3.41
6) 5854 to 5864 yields 0.264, 2.76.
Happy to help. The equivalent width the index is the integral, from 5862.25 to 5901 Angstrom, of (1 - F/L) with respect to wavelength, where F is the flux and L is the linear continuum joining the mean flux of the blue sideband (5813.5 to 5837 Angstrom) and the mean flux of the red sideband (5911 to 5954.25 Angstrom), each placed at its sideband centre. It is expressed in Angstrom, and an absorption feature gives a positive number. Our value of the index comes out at 1.3 Angstrom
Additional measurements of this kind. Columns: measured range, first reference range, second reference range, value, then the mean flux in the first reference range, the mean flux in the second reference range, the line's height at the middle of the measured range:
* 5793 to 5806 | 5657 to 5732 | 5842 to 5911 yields -1.8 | 3.53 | 3.32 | 3.41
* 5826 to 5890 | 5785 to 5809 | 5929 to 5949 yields 8.6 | 3.96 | 3.6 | 3.81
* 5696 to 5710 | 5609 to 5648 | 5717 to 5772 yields -0.6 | 3.49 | 3.59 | 3.55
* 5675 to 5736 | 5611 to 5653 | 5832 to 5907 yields -4.1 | 3.49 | 3.33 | 3.44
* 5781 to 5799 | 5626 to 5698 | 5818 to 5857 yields -3.7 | 3.44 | 3.39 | 3.4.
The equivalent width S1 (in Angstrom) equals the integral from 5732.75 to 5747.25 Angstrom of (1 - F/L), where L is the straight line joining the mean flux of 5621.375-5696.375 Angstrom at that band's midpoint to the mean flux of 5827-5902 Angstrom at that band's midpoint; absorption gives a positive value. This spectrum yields -1.1 Angstrom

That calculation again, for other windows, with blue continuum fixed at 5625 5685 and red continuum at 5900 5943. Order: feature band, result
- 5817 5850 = -0.1 Angstrom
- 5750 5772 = 0.1 Angstrom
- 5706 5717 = -0.8 Angstrom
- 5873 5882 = -0.4 Angstrom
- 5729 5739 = -0.3 Angstrom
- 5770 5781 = -1.1 Angstrom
